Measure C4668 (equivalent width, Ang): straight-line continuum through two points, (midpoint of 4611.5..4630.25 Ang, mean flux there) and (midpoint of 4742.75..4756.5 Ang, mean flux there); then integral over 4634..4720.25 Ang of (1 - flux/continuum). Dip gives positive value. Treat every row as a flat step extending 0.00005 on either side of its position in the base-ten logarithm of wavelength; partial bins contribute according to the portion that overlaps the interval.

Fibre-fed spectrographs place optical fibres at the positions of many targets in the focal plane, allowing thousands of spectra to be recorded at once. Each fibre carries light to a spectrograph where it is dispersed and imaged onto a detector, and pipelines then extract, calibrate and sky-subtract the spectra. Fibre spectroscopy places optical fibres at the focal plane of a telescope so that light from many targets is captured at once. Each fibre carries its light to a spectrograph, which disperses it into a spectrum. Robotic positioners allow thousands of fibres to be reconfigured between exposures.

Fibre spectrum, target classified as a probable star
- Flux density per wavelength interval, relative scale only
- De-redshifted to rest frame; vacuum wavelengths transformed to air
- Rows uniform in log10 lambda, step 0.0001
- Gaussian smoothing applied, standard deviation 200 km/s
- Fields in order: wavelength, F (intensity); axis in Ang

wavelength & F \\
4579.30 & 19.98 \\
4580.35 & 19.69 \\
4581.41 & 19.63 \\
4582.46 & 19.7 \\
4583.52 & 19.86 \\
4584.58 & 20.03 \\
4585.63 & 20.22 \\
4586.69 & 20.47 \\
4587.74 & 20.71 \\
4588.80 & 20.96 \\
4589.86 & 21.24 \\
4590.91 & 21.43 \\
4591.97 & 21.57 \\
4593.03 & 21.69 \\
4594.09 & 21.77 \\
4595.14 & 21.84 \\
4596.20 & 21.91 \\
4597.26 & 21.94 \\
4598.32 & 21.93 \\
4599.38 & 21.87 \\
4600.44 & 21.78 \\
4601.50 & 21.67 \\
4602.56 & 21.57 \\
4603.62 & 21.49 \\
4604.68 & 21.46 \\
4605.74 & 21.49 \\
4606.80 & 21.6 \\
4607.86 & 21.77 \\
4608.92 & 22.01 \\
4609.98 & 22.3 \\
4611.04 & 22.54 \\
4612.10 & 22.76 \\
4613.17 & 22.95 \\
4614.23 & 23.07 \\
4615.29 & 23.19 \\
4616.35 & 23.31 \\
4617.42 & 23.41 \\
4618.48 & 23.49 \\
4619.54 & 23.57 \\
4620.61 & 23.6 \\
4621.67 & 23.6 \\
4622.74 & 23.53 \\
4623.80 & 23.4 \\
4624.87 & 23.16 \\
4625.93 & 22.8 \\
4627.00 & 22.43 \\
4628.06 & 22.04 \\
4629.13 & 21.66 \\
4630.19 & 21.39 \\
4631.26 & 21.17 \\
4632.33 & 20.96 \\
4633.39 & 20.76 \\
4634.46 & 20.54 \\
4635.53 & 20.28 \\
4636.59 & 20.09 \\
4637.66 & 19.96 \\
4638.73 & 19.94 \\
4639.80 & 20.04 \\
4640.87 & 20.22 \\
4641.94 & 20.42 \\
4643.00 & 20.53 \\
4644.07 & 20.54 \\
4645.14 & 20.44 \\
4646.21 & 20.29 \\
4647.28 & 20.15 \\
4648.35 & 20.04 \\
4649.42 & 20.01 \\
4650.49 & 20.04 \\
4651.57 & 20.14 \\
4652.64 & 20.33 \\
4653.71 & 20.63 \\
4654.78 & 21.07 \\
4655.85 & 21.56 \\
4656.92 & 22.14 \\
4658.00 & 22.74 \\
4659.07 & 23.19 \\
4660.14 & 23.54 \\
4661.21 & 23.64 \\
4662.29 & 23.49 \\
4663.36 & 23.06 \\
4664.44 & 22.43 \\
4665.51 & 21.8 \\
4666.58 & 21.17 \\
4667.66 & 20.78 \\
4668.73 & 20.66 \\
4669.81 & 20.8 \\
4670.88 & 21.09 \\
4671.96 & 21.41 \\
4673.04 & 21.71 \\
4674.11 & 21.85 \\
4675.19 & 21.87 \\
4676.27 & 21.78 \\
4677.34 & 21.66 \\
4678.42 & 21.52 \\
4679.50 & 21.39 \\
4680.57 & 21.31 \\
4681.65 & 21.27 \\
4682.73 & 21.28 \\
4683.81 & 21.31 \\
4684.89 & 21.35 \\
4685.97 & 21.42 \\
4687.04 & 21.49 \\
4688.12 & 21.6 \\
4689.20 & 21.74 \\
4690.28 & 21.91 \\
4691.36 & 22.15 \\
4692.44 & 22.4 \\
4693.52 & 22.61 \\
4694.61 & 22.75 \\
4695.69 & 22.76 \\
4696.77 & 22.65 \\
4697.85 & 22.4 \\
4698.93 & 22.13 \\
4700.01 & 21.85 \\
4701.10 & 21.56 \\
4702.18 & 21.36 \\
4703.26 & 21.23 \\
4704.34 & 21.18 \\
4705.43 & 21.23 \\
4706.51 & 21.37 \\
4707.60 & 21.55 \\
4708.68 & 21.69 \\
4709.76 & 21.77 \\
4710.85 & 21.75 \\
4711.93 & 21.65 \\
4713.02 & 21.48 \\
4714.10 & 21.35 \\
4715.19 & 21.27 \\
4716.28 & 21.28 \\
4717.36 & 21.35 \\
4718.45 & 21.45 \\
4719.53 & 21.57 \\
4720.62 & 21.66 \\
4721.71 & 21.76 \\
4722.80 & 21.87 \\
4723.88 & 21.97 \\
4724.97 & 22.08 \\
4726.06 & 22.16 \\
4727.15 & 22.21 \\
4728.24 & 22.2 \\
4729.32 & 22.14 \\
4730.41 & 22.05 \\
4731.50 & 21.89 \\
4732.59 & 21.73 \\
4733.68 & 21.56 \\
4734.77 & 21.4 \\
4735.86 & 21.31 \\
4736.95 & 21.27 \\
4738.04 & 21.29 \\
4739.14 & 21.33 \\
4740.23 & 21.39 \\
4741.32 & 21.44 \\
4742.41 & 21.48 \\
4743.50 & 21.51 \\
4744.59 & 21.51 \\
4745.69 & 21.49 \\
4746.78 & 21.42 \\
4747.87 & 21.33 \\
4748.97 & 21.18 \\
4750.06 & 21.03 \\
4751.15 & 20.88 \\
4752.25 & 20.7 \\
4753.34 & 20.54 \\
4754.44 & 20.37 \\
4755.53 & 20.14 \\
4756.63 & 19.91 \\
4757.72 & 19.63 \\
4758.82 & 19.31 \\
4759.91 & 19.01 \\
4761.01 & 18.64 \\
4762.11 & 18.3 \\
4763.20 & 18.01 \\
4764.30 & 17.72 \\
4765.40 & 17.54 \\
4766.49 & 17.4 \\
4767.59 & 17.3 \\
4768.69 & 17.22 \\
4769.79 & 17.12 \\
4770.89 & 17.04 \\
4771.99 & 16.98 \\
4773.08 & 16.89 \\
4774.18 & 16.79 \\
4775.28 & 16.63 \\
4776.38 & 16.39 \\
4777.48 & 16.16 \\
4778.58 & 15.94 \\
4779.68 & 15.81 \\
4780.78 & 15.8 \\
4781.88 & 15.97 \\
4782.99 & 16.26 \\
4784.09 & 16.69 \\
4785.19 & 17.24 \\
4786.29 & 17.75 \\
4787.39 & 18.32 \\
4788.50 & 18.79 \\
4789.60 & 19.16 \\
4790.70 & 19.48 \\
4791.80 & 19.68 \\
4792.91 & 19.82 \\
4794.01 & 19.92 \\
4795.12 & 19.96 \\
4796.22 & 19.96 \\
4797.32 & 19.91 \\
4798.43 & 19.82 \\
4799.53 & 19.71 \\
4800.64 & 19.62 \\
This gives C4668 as 2.7 Ang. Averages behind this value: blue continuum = 23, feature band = 21.4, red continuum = 21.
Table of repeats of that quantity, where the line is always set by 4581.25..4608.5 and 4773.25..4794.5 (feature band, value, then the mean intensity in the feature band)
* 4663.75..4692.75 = -2.9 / 21.5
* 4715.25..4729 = -2.3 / 21.8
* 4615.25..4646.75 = -1.7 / 21.7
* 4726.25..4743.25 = -2.9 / 21.7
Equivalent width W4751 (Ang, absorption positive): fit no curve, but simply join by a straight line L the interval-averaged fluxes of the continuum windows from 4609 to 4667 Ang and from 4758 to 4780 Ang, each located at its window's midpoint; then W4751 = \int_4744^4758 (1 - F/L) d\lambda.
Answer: -2.2 Ang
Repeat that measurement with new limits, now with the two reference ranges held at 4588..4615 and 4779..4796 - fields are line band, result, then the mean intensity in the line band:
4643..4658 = 0.2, 20.6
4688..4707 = -2.0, 21.9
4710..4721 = -1.1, 21.5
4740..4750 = -1.3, 21.4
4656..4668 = -1.1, 22.5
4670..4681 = -0.6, 21.5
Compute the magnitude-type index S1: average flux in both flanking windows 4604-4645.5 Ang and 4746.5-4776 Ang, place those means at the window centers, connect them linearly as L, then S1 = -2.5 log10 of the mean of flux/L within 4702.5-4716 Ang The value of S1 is -0.077 mag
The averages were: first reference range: 21.9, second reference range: 18.8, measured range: 21.4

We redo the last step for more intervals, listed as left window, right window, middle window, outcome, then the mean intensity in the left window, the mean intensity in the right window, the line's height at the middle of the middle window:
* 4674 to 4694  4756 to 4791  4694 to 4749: -0.09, 21.7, 17.5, 19.9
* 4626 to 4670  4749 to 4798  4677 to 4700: -0.08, 21.2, 18.3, 20.2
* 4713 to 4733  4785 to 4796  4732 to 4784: 0.07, 21.8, 19.1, 20.4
